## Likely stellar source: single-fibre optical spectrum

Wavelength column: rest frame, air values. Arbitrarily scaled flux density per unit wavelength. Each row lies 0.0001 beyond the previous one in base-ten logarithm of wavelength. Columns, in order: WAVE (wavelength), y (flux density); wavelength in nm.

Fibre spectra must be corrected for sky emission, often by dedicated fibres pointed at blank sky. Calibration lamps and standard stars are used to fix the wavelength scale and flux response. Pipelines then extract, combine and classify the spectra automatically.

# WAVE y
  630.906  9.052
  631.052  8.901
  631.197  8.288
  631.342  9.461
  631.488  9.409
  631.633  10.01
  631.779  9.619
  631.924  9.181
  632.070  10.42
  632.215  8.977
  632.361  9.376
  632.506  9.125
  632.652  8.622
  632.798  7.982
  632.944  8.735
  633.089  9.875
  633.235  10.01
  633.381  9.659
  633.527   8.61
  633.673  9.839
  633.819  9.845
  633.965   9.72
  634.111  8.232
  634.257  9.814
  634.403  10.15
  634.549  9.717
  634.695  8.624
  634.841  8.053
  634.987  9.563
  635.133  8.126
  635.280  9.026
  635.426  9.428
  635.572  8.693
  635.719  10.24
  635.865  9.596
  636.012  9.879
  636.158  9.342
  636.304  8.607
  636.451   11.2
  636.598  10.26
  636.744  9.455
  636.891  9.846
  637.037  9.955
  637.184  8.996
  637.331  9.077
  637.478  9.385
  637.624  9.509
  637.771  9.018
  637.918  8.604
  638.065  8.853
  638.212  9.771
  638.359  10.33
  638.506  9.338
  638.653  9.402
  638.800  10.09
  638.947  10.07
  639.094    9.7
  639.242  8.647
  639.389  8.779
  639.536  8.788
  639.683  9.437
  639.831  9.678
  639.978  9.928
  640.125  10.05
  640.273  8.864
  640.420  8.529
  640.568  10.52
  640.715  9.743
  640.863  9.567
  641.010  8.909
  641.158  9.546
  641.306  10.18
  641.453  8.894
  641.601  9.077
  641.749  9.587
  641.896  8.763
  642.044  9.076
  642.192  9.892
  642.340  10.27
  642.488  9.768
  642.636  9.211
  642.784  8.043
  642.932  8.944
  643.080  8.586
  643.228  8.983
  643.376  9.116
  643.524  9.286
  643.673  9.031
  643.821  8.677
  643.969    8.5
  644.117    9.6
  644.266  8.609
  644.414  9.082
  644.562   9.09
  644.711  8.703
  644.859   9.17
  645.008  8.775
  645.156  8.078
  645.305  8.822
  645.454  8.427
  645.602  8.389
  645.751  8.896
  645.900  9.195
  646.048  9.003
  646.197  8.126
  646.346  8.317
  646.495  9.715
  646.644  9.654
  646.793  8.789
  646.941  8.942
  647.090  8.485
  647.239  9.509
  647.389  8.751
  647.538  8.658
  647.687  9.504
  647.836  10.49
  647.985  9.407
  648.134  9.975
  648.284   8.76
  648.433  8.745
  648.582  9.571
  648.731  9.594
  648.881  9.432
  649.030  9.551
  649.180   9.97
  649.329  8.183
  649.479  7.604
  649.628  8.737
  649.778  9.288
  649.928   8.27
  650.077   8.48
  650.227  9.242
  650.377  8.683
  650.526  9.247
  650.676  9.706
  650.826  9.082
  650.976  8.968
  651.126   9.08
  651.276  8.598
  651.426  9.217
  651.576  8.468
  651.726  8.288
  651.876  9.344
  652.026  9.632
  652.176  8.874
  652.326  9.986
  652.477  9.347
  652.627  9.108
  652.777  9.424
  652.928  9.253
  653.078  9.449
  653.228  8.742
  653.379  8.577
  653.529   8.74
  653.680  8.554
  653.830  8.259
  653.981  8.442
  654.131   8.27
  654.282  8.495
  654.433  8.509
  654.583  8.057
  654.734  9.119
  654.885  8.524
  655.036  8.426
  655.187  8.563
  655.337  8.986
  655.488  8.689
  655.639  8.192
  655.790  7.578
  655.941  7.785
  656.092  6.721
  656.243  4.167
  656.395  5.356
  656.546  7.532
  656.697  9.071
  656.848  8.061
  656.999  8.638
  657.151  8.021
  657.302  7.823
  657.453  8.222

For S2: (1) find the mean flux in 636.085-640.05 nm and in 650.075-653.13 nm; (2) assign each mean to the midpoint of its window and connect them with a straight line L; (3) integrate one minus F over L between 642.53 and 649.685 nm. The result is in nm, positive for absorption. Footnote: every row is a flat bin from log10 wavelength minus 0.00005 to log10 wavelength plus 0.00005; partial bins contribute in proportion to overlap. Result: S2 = 0.228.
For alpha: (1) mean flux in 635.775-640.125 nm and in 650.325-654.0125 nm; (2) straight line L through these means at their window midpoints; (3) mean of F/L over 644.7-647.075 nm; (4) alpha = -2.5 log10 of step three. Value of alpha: 0.05 mag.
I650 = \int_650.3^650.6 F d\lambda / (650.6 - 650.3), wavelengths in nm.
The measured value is 8.98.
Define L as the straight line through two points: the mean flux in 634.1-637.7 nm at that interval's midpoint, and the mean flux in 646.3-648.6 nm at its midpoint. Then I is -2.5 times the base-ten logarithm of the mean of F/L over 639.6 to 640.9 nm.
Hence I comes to -0.03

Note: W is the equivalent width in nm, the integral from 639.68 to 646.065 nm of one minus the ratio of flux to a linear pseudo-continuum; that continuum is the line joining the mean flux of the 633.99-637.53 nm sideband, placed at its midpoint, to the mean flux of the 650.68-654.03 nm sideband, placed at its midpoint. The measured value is 0.05 nm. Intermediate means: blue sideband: 9.39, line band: 9.14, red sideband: 8.99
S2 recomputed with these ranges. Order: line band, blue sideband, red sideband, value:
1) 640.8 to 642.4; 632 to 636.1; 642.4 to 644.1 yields -0.07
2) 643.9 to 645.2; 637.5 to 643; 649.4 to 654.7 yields 0.05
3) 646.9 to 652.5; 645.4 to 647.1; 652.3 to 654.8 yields -0.16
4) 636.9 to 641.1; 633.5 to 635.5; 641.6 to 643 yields -0.08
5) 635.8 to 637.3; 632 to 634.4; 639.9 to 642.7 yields -0.05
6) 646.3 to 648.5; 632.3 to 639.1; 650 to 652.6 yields -0.01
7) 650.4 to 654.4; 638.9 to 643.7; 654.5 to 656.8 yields -0.40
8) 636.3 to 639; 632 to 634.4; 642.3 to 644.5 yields -0.11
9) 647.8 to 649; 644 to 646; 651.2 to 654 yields -0.08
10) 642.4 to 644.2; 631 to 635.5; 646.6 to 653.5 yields 0.03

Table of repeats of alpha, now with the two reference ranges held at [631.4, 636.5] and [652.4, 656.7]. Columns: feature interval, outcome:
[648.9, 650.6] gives -0.04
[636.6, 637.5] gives -0.04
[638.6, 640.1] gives -0.05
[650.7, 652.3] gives -0.07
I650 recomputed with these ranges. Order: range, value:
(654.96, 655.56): 8.67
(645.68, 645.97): 9.04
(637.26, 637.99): 9.12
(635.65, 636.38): 9.54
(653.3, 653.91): 8.53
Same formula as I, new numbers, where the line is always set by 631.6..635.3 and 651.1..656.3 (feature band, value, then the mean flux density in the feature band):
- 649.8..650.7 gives -0.03 mag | 8.92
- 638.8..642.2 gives -0.05 mag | 9.41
